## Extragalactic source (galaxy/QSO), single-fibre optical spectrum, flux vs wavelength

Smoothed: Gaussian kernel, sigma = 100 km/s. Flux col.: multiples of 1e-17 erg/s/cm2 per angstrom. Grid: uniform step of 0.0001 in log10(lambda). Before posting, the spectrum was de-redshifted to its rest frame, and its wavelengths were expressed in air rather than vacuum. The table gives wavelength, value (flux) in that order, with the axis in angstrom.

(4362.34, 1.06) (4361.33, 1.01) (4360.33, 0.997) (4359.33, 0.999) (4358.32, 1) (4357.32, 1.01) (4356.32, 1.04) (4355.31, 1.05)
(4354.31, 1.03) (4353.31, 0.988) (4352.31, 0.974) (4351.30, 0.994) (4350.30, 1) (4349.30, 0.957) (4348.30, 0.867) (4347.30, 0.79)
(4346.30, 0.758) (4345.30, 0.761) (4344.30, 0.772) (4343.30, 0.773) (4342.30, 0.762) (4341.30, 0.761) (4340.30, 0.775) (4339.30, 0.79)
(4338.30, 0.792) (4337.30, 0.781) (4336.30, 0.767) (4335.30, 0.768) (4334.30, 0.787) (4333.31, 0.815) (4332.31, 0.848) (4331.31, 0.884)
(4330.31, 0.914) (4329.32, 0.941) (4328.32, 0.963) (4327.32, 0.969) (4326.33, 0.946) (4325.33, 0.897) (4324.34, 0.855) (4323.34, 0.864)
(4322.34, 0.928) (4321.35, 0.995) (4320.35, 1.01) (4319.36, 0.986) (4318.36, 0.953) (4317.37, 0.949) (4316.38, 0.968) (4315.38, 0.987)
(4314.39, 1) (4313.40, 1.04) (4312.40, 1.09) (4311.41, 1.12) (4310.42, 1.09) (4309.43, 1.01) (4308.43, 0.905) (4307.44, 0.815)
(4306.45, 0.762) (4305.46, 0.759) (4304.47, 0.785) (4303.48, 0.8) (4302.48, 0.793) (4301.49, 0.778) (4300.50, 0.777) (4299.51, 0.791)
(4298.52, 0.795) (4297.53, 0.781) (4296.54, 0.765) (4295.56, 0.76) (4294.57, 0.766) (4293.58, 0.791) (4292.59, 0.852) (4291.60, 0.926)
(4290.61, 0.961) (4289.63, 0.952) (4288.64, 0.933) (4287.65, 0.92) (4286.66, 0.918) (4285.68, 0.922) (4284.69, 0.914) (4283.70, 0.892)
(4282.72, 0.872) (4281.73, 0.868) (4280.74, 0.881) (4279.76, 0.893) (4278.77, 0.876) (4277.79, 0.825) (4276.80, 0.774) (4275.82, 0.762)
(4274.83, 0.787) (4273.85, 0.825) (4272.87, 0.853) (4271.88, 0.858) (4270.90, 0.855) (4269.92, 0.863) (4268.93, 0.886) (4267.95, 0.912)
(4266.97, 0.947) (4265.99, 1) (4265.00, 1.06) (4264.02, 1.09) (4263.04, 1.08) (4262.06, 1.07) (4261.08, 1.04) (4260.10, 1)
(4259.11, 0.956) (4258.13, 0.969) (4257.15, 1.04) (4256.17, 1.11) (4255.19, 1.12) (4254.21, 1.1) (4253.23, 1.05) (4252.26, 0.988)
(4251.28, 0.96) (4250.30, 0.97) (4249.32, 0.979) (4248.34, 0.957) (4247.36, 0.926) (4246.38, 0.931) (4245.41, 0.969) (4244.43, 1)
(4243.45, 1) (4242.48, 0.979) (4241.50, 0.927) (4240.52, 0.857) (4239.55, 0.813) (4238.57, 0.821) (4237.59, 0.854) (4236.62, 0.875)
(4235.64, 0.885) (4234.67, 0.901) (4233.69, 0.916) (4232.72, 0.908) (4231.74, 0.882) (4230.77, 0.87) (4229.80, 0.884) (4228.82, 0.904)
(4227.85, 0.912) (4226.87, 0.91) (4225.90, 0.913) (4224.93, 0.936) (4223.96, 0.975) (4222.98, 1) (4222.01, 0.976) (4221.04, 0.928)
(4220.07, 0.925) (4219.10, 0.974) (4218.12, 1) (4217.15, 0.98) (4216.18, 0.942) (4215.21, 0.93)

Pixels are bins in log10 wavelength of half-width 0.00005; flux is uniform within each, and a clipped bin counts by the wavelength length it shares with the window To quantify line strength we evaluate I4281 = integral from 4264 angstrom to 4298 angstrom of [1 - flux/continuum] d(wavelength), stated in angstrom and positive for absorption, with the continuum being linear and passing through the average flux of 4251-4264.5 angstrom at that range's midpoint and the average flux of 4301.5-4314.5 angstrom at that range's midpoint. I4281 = 3.7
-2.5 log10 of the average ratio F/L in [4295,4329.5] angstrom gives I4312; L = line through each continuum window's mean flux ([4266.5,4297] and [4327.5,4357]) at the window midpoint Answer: -0.045 mag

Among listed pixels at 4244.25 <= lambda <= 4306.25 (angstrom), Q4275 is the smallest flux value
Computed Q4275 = 0.759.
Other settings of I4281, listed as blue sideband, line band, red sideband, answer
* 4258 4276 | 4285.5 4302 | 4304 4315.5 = 1.7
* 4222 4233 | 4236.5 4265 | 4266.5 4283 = -3.1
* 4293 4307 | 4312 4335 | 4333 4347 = -4.7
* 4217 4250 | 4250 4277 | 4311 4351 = -1.5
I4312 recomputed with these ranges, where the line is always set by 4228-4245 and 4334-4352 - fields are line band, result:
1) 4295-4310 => 0.05 mag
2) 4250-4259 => -0.17 mag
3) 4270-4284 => 0.03 mag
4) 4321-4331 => -0.12 mag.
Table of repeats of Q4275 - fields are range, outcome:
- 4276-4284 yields 0.774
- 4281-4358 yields 0.758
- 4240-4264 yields 0.857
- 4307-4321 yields 0.815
